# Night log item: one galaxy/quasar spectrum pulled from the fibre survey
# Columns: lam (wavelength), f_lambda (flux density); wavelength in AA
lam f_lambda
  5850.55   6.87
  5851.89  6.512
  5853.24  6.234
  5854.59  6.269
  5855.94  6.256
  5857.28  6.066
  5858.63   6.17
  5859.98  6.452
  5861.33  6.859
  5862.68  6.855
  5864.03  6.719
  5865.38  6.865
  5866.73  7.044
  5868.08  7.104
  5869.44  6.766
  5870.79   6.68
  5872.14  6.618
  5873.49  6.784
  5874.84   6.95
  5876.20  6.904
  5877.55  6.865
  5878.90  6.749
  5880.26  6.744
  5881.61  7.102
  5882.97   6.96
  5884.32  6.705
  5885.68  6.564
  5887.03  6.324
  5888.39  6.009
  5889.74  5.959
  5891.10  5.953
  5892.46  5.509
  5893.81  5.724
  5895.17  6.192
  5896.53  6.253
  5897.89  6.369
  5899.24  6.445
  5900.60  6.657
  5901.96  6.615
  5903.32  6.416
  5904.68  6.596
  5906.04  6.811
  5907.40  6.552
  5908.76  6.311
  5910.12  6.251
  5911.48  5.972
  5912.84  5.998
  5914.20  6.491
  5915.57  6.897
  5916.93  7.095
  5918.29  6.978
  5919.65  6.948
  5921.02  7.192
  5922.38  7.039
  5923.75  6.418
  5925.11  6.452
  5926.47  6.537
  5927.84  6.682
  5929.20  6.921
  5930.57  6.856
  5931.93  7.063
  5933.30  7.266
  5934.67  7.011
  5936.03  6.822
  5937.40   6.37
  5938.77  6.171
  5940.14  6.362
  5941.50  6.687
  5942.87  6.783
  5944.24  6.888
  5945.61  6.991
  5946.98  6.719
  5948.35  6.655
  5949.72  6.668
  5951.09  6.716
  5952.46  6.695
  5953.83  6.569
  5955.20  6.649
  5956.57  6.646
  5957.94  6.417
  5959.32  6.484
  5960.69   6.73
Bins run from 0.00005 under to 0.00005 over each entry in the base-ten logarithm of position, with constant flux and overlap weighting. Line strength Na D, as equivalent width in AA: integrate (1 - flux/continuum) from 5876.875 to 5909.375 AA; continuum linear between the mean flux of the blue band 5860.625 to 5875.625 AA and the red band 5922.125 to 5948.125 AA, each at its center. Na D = 1.75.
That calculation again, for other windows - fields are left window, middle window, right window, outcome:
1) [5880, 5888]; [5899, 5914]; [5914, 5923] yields 0.99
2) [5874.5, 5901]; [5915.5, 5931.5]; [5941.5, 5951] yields -0.47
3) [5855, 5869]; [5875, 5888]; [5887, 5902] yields -0.86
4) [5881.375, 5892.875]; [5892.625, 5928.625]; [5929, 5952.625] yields -0.02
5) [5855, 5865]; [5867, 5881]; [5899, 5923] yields -0.63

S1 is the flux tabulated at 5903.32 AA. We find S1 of 6.416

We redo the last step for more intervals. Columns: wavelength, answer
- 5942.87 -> 6.783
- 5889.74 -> 5.959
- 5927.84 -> 6.682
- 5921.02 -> 7.192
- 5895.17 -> 6.192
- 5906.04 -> 6.811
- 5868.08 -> 7.104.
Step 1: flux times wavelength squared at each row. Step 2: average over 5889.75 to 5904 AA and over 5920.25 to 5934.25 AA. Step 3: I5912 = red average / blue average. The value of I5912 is 1.11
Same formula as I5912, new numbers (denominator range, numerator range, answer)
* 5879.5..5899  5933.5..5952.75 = 1.08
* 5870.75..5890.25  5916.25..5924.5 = 1.06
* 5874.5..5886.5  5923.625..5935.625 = 1.02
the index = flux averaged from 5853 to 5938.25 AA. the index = 6.59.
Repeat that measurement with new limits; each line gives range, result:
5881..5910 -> 6.38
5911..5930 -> 6.69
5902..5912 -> 6.44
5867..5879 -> 6.84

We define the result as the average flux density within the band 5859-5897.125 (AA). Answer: 6.57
